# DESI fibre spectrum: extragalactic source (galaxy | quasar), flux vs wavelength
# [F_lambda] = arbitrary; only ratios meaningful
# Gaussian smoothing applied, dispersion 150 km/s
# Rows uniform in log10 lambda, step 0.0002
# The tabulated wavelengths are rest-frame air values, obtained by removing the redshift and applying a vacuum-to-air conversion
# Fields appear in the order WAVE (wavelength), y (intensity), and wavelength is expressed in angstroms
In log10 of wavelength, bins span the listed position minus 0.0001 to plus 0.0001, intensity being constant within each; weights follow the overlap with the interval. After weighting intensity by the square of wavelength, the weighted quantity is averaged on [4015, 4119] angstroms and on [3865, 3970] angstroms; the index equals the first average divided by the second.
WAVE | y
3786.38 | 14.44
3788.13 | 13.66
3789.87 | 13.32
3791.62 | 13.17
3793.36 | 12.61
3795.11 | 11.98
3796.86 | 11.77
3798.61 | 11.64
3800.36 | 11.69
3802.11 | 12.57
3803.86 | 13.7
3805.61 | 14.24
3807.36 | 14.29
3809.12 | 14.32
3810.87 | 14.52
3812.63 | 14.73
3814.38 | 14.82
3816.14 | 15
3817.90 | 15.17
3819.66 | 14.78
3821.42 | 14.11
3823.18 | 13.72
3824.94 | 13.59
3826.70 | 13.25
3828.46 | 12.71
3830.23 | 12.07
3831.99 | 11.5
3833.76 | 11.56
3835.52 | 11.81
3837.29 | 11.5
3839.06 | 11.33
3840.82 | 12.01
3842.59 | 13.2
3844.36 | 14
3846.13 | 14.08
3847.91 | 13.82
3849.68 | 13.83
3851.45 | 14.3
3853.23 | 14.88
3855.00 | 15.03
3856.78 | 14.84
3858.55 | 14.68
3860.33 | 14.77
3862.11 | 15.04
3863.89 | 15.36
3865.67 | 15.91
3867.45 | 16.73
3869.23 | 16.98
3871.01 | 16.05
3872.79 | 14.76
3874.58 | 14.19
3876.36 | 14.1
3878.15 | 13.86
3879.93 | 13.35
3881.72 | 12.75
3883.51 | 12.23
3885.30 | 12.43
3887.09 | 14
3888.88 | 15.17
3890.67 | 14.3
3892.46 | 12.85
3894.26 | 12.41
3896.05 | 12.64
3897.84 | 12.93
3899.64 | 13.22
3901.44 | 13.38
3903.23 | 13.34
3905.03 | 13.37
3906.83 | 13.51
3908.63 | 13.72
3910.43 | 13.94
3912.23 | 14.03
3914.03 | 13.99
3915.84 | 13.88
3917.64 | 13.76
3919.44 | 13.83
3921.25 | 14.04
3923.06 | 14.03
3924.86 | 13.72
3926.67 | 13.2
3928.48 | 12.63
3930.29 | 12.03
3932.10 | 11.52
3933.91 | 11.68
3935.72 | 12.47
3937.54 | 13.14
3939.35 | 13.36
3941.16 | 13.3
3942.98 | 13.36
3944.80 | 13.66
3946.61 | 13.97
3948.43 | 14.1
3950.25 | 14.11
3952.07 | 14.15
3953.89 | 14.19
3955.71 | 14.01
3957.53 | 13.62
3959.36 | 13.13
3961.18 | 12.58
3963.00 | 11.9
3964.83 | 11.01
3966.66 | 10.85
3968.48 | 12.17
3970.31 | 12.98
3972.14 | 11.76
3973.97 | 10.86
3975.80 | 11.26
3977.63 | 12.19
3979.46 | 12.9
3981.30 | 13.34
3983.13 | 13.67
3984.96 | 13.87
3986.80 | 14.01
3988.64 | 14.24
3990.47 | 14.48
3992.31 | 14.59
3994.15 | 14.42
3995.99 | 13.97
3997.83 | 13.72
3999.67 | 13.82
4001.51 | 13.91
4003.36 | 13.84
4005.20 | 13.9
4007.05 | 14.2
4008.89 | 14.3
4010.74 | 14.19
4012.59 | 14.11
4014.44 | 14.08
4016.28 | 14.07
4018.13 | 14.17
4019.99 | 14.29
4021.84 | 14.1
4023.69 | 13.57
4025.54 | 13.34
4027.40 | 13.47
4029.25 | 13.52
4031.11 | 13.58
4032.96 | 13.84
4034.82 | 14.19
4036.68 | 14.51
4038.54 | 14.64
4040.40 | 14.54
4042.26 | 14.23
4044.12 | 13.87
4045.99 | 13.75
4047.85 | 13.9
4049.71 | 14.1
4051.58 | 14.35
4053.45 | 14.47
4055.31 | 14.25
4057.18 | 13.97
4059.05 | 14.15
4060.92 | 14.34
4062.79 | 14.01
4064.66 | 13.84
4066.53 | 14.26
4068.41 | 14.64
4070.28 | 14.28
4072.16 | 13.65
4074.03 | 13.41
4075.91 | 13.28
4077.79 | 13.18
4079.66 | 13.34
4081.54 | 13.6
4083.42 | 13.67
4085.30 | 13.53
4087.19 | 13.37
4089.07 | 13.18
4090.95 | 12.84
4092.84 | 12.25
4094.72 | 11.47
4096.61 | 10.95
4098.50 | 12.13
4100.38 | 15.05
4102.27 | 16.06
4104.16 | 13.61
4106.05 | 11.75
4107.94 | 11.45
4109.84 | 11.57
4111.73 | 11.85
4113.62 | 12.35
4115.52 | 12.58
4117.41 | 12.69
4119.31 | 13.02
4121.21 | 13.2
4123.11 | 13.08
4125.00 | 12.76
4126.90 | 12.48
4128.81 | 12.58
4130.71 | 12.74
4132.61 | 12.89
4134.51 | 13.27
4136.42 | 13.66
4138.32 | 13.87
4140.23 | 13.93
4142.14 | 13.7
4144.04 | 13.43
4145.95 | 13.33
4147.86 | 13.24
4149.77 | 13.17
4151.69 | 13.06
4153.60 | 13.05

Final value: 1.08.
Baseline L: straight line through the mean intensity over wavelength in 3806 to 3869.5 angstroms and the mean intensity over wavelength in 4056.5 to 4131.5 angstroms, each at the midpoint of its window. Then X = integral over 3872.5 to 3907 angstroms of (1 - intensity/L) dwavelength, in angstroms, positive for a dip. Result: 1.0 angstroms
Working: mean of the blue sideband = 14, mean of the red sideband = 13.1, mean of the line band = 13.4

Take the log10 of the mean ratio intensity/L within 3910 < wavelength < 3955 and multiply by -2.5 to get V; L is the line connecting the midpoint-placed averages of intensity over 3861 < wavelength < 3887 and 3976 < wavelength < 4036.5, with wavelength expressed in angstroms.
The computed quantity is 0.06 mag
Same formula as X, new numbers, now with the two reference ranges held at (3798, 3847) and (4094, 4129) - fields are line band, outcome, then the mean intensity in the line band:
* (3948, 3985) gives 0.7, 12.8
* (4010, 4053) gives -3.9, 14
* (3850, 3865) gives -1.8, 14.8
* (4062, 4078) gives -1.4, 13.9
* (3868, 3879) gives -1.6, 15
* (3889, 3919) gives -0.9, 13.5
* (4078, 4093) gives -0.6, 13.3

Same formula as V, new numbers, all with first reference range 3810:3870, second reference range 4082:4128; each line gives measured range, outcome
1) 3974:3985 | 0.06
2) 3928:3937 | 0.13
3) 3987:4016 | -0.07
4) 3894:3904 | 0.06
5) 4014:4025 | -0.07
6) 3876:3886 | 0.06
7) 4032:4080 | -0.08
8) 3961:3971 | 0.14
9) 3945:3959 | -0.04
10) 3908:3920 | -0.02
